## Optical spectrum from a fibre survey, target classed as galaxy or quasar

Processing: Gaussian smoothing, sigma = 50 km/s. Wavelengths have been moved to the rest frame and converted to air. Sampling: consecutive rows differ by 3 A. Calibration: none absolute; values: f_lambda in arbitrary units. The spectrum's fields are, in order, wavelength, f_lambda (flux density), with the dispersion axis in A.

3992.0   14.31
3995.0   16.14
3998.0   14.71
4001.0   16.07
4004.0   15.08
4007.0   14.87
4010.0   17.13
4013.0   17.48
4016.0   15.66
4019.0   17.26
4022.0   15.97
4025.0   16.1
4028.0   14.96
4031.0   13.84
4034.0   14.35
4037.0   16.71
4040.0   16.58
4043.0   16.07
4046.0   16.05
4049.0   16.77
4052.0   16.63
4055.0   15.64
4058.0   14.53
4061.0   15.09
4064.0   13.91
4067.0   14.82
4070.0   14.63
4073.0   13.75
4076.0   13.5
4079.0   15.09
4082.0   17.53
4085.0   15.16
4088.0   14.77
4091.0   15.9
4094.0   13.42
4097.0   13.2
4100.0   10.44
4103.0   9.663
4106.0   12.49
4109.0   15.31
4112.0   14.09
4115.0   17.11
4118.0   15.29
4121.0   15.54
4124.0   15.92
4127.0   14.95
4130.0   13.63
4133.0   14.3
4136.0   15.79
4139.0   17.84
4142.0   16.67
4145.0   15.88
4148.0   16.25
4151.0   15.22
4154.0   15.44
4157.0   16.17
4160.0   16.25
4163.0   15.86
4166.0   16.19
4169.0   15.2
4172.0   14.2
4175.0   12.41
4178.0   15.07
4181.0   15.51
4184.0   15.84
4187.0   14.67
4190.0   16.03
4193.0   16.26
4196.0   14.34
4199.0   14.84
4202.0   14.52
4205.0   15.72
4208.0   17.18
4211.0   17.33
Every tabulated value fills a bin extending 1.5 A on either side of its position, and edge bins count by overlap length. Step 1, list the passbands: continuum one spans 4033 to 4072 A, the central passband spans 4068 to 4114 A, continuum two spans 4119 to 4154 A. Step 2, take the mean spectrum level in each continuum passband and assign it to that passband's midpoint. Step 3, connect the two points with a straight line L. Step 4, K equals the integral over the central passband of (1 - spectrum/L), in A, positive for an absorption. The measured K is 4.7 A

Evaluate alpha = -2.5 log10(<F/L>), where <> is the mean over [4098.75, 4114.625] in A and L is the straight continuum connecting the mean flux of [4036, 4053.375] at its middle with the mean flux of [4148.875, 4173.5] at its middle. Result 0.24 mag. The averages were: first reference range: 16.5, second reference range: 15.6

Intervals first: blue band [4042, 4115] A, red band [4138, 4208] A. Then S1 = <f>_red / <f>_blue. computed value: 1.1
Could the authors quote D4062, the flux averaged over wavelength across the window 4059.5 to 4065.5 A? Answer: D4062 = 14.5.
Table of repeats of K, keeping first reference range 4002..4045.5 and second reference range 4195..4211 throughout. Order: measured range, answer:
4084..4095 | 0.62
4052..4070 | 0.98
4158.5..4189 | 0.90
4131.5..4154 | -0.44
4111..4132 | 0.62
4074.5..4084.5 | 0.26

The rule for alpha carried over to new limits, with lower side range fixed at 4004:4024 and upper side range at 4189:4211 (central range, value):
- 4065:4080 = 0.13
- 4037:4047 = -0.01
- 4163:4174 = 0.04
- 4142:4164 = -0.01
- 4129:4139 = 0.05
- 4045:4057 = 0.00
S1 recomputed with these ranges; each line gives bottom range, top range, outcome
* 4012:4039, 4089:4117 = 0.86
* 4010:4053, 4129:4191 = 0.96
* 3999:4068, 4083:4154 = 0.94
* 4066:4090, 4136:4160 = 1.08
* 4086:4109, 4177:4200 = 1.17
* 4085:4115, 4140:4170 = 1.18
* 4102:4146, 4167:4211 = 1.01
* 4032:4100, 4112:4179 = 1.03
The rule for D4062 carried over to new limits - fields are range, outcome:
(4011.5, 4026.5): 16.5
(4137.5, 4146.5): 16.8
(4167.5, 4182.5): 14.5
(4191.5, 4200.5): 15.1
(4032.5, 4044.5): 15.9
